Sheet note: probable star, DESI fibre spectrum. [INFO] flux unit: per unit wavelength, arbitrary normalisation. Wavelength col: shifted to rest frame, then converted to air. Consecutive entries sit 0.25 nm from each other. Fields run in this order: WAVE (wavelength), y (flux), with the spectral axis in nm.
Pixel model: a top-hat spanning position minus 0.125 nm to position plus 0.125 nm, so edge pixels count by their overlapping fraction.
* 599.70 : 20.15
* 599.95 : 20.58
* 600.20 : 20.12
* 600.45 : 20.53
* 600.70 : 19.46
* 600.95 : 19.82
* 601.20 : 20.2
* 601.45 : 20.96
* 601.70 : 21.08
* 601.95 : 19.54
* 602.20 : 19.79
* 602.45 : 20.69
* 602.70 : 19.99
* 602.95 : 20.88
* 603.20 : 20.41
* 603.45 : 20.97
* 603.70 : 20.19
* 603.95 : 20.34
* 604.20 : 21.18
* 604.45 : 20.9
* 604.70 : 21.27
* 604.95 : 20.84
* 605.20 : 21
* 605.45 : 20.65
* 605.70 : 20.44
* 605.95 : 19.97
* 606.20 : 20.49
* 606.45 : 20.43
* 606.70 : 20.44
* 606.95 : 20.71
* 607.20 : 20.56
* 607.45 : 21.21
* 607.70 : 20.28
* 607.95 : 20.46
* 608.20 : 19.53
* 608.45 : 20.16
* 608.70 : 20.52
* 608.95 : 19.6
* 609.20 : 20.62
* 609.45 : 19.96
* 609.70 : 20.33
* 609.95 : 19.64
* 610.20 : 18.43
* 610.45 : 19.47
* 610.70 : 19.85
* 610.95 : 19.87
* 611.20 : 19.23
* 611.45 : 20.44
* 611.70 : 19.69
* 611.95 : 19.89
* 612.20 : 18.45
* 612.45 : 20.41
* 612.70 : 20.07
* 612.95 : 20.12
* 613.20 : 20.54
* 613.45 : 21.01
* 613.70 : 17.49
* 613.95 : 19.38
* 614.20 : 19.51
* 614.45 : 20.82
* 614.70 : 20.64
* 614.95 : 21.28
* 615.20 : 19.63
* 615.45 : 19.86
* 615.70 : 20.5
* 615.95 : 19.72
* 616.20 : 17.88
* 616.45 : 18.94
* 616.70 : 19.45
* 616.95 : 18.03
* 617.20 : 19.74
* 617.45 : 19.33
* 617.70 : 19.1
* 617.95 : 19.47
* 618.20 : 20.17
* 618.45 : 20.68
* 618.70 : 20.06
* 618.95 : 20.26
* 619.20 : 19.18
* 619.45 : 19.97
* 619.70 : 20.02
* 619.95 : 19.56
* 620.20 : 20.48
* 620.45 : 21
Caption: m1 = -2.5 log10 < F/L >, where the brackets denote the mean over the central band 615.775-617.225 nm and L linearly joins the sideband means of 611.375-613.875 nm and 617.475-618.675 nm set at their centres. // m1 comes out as 0.05 mag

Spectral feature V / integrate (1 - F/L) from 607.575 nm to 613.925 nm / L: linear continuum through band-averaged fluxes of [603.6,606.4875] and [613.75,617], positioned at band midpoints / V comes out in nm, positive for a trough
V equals 0.08 nm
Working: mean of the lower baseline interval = 20.7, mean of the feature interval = 19.8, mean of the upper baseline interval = 19.7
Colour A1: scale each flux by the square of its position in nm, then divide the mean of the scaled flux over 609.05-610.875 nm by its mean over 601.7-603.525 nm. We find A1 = 1.0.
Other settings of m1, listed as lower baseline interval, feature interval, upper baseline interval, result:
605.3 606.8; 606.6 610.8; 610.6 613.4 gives 0.00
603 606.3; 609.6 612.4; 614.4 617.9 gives 0.03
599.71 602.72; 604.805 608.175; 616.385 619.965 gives -0.03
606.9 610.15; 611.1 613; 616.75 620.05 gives 0.01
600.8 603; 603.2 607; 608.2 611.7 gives -0.03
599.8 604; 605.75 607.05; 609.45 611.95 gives -0.02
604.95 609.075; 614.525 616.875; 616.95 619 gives 0.01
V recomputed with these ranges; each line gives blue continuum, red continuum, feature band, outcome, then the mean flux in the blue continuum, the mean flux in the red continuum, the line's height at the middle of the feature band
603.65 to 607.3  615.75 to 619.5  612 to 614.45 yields 0.020 nm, 20.6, 19.5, 19.9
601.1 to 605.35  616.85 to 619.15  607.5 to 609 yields 0.008 nm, 20.6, 19.7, 20.3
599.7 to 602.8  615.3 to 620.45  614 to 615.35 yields -0.037 nm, 20.2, 19.7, 19.8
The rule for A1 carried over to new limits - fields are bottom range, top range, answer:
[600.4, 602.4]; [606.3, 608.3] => 1.03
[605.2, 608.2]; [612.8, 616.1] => 1.00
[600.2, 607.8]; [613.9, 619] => 1.00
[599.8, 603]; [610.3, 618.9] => 1.02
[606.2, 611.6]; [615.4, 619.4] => 1.00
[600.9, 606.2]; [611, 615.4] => 1.00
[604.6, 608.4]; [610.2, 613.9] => 0.98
